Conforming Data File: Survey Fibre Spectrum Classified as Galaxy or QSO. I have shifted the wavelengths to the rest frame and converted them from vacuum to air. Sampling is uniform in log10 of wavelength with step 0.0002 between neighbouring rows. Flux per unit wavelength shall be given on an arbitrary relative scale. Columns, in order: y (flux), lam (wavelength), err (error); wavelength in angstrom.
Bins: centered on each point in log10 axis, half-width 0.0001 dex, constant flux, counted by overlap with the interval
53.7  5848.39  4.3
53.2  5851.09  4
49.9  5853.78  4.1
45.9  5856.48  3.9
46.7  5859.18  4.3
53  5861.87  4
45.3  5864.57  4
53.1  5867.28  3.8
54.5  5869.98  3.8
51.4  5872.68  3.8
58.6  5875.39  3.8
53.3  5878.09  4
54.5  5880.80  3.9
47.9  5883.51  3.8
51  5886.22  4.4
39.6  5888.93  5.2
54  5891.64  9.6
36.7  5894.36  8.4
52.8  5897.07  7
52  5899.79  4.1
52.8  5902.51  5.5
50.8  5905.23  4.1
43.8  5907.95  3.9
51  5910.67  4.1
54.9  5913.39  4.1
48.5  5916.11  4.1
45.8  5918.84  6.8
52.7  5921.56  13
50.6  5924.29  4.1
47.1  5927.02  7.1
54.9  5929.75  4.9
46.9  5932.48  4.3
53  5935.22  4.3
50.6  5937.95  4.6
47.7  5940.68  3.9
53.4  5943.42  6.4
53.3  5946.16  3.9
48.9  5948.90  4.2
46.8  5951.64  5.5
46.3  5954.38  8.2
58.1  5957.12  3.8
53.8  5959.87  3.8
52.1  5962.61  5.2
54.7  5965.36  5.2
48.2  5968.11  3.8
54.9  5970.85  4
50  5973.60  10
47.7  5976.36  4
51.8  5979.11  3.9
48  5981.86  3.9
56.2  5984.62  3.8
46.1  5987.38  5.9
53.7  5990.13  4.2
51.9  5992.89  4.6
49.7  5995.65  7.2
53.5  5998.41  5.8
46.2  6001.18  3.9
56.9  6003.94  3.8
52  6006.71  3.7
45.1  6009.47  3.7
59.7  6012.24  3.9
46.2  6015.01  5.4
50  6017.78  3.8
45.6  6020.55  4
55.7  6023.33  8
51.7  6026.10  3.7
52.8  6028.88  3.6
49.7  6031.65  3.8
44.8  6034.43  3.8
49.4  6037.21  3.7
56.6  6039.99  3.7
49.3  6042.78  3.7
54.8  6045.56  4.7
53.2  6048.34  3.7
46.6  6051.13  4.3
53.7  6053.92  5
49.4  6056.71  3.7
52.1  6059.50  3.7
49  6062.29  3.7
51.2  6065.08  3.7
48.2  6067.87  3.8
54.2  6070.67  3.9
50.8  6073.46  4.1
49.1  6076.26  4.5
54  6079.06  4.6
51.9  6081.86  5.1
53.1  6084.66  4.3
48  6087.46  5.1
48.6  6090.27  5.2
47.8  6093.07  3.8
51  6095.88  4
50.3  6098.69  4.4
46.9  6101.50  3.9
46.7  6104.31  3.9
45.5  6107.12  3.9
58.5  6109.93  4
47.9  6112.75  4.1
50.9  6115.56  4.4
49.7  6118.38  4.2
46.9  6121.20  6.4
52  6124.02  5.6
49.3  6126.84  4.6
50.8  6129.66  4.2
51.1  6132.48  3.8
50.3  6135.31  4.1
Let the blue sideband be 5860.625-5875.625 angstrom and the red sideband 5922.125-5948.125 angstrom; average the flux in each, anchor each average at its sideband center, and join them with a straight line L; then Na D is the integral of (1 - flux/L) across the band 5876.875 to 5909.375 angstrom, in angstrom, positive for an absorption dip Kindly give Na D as 1.6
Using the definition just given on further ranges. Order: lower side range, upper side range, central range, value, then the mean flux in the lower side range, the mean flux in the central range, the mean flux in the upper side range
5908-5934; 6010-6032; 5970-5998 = -0.13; 50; 51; 51.3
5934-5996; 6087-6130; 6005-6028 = -0.15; 51.2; 50.9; 49.4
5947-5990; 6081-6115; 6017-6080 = -0.94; 51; 50.9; 49.7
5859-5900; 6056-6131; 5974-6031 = -0.87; 50.3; 51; 50.1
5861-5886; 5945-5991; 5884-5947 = 2.58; 52.3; 49.7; 51.2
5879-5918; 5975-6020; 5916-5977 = -0.90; 49.3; 50.8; 50.8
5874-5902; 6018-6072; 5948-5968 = -0.36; 50.1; 51.4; 50.9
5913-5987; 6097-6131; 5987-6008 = -0.41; 50.9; 51.5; 49.6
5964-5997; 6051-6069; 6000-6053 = -0.28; 51.1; 50.9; 50.3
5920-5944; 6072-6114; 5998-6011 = -0.07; 50.6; 50.6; 50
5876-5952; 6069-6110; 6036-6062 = -0.77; 50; 51.6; 50.1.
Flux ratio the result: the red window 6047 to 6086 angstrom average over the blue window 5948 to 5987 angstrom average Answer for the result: 1.0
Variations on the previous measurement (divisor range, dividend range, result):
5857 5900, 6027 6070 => 1.01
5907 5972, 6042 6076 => 1.00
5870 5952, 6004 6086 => 1.02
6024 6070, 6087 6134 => 0.97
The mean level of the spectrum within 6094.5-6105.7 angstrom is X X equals 48.7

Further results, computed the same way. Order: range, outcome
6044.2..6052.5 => 51.5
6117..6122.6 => 48.3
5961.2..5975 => 52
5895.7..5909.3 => 50.4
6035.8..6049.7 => 52.7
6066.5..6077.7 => 50.6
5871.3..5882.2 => 54.4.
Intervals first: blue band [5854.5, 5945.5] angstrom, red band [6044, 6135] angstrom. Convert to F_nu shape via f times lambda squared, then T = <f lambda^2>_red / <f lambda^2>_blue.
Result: 1.07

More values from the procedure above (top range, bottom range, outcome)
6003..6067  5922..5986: 1.03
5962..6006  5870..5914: 1.05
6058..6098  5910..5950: 1.05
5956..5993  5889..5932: 1.07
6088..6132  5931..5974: 1.02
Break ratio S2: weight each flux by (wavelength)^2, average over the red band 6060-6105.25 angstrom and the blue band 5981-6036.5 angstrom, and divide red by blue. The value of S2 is 1.01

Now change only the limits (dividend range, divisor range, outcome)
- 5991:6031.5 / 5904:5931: 1.06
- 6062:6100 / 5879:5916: 1.09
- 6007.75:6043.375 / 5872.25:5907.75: 1.05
